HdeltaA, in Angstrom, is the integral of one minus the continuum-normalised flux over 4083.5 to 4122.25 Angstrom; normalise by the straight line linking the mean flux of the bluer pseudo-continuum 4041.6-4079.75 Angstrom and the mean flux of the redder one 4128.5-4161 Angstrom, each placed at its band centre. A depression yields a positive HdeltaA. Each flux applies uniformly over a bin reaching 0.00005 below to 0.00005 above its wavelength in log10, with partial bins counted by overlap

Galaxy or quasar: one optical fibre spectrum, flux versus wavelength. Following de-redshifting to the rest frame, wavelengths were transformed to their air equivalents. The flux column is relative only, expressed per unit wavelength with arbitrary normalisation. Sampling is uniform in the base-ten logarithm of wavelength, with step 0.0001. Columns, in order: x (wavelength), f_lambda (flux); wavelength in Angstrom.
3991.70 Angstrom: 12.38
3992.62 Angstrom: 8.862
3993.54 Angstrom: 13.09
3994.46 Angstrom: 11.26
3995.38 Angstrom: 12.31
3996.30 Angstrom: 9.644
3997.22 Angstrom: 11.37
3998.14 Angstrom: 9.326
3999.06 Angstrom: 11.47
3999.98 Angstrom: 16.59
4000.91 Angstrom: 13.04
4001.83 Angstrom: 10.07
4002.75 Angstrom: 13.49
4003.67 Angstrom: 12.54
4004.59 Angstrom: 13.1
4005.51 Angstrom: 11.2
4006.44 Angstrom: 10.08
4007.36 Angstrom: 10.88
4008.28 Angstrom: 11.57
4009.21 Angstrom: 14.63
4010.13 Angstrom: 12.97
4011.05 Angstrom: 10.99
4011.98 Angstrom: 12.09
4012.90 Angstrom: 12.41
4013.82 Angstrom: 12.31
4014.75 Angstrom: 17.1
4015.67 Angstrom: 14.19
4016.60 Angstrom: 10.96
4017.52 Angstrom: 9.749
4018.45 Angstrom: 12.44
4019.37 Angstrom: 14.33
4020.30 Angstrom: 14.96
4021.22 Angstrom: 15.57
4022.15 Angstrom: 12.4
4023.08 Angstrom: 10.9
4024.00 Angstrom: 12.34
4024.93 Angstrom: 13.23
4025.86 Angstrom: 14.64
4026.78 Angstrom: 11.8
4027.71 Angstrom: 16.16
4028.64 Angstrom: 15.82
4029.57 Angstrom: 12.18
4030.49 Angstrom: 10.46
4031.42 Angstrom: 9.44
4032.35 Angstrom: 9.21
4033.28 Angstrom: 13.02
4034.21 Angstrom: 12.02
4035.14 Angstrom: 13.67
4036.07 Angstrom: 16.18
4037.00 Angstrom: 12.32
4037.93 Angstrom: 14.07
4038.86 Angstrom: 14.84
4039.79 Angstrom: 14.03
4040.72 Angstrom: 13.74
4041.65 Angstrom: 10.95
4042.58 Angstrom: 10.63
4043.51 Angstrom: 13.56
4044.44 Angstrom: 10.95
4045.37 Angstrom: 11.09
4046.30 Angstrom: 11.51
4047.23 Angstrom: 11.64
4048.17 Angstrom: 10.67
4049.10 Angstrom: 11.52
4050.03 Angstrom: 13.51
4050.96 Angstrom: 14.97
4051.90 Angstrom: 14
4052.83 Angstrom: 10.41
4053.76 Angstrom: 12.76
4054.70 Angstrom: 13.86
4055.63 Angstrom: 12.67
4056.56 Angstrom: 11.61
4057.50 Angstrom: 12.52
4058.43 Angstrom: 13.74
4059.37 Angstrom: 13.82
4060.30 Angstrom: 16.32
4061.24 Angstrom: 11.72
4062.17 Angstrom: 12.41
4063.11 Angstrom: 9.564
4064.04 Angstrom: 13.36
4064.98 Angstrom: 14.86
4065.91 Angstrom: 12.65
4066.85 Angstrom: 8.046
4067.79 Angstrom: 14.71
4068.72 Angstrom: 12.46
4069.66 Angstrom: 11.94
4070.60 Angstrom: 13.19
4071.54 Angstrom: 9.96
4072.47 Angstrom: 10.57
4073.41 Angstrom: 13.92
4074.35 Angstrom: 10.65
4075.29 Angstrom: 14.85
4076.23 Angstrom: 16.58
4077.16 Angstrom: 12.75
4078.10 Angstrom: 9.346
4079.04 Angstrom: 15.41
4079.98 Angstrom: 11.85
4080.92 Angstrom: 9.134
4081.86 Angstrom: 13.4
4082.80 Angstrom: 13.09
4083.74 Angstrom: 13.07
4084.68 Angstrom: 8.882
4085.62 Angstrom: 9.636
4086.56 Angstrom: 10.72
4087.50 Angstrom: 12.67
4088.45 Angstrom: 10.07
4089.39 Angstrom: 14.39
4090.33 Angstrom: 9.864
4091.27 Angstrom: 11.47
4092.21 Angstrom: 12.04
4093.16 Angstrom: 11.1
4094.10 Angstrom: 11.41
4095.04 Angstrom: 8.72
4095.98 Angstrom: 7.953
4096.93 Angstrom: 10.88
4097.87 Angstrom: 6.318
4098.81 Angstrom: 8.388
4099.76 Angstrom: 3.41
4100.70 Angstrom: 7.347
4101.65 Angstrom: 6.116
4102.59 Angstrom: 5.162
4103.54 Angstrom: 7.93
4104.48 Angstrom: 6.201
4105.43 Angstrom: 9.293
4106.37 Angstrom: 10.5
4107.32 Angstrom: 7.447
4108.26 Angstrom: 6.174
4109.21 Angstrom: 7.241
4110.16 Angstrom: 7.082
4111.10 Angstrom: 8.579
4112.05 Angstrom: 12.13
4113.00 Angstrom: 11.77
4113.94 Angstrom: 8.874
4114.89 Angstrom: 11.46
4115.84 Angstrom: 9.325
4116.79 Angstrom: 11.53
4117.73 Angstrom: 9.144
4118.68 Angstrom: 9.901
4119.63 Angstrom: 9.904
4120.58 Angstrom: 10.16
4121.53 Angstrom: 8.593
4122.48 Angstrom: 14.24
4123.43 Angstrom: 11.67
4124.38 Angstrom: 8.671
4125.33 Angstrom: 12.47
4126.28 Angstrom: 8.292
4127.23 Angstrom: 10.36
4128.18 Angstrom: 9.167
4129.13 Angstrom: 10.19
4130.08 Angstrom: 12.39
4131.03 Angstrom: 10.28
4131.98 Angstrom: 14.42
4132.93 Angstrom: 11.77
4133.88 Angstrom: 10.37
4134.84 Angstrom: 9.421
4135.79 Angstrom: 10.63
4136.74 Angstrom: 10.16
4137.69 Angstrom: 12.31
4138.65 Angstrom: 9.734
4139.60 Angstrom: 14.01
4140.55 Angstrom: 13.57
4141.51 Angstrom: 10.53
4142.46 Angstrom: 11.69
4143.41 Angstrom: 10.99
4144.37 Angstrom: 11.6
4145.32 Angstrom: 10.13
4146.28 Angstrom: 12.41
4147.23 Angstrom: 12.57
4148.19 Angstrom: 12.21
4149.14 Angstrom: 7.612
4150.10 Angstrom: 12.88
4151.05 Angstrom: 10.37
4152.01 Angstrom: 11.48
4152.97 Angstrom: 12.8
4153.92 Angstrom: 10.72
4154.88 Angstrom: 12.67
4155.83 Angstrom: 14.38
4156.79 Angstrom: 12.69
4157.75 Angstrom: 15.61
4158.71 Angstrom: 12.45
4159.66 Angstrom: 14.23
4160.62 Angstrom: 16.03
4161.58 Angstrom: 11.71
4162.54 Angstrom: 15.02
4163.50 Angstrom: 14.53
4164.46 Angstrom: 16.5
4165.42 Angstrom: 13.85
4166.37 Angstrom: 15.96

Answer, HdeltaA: 9.1 Angstrom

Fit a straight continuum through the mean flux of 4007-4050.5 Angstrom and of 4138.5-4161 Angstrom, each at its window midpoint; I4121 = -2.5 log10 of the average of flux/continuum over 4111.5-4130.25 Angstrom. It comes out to 0.18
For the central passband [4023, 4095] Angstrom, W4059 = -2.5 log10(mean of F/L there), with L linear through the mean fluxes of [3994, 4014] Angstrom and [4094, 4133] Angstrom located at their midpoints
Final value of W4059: -0.17 mag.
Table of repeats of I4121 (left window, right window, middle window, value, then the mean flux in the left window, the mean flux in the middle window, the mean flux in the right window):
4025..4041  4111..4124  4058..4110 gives 0.085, 13.1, 10.8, 10.6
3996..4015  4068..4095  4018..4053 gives -0.061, 12.2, 12.8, 11.9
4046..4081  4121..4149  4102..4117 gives 0.313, 12.6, 8.72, 11.2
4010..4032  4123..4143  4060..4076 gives -0.029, 12.9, 12.4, 11.1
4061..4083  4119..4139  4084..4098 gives 0.123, 12.4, 10.5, 10.7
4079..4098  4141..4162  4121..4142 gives 0.072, 11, 11.1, 12.2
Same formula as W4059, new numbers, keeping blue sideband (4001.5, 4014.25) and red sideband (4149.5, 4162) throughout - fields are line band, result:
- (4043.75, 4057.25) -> 0.00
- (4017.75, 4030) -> -0.12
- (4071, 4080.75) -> -0.01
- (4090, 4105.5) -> 0.43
